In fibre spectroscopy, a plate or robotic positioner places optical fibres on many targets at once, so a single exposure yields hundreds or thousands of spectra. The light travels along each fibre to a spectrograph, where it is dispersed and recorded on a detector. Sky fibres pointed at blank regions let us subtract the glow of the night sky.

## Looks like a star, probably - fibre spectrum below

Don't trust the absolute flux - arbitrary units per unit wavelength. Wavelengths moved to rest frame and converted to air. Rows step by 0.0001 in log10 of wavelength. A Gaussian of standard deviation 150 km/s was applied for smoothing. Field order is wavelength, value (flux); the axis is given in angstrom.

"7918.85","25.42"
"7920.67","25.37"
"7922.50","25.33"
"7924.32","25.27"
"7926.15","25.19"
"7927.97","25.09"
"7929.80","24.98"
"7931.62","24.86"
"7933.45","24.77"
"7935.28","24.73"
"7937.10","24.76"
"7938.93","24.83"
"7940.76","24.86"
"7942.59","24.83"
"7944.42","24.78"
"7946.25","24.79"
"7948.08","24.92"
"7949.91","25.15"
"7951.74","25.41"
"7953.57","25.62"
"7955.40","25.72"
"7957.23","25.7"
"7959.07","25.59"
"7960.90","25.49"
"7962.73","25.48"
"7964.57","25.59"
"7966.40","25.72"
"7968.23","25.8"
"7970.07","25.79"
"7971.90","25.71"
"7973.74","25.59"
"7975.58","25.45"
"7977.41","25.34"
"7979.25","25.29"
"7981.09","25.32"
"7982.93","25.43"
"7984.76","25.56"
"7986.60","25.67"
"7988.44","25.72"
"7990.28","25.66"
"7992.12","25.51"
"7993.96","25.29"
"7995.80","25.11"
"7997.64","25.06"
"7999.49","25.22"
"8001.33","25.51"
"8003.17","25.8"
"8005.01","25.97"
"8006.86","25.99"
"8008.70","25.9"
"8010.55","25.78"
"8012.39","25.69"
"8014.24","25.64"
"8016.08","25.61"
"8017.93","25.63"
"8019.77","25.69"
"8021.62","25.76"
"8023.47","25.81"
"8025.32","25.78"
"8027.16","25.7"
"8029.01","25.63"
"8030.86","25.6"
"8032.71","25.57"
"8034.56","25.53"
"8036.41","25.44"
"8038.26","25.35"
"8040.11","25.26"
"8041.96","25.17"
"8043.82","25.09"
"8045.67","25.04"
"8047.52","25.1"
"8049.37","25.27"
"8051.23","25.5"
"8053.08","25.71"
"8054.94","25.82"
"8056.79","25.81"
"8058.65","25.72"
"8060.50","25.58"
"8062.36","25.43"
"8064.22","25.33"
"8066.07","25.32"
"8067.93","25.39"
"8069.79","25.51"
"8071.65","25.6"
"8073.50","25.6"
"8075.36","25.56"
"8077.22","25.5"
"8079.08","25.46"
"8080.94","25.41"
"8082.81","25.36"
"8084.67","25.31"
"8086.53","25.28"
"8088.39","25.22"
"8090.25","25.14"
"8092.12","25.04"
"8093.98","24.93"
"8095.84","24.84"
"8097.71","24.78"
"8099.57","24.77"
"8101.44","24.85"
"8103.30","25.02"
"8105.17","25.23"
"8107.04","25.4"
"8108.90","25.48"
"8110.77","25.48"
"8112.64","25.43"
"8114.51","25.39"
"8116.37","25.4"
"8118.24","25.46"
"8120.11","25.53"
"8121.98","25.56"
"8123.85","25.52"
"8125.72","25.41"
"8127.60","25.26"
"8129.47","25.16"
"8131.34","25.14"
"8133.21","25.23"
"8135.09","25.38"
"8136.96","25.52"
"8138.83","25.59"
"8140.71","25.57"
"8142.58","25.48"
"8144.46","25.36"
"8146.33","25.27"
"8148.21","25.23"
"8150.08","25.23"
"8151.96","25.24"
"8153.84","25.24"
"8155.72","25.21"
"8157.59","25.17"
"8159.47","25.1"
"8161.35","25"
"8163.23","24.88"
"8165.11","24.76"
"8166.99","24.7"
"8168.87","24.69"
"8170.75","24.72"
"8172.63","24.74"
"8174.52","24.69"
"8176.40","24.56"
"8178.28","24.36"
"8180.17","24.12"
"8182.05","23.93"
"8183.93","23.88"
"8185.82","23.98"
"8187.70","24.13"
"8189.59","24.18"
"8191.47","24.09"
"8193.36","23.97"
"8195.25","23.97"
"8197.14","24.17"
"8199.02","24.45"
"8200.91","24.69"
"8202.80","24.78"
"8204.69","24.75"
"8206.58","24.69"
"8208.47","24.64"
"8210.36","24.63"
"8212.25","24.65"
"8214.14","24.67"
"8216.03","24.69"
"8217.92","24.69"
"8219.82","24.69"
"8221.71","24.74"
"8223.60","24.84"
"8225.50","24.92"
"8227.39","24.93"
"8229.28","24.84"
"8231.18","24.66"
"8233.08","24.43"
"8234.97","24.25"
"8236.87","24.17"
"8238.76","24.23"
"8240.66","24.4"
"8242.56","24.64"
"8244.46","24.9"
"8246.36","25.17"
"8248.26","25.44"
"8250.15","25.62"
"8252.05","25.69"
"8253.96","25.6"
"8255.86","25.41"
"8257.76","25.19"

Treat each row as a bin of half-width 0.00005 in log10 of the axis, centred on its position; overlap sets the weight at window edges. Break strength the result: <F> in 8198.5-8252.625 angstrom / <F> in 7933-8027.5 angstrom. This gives 0.97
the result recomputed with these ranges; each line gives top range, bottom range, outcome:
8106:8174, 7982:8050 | 0.99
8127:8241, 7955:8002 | 0.97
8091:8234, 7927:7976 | 0.99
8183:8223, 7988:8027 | 0.95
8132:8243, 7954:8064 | 0.97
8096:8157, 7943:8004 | 0.99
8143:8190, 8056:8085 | 0.97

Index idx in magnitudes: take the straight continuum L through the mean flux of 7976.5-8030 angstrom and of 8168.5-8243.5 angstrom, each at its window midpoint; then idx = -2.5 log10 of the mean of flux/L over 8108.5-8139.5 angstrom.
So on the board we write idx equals -0.021 mag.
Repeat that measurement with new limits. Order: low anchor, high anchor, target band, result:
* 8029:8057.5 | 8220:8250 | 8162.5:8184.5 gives 0.019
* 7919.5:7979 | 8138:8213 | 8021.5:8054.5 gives -0.018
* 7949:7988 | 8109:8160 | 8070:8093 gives 0.002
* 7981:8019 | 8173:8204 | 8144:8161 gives -0.031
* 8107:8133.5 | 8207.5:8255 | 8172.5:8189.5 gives 0.037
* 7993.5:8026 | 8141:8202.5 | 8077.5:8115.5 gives -0.004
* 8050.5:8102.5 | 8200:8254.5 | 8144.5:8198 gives 0.016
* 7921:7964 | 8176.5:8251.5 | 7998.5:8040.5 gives -0.029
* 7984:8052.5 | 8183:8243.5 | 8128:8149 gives -0.021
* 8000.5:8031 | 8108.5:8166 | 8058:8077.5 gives 0.002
